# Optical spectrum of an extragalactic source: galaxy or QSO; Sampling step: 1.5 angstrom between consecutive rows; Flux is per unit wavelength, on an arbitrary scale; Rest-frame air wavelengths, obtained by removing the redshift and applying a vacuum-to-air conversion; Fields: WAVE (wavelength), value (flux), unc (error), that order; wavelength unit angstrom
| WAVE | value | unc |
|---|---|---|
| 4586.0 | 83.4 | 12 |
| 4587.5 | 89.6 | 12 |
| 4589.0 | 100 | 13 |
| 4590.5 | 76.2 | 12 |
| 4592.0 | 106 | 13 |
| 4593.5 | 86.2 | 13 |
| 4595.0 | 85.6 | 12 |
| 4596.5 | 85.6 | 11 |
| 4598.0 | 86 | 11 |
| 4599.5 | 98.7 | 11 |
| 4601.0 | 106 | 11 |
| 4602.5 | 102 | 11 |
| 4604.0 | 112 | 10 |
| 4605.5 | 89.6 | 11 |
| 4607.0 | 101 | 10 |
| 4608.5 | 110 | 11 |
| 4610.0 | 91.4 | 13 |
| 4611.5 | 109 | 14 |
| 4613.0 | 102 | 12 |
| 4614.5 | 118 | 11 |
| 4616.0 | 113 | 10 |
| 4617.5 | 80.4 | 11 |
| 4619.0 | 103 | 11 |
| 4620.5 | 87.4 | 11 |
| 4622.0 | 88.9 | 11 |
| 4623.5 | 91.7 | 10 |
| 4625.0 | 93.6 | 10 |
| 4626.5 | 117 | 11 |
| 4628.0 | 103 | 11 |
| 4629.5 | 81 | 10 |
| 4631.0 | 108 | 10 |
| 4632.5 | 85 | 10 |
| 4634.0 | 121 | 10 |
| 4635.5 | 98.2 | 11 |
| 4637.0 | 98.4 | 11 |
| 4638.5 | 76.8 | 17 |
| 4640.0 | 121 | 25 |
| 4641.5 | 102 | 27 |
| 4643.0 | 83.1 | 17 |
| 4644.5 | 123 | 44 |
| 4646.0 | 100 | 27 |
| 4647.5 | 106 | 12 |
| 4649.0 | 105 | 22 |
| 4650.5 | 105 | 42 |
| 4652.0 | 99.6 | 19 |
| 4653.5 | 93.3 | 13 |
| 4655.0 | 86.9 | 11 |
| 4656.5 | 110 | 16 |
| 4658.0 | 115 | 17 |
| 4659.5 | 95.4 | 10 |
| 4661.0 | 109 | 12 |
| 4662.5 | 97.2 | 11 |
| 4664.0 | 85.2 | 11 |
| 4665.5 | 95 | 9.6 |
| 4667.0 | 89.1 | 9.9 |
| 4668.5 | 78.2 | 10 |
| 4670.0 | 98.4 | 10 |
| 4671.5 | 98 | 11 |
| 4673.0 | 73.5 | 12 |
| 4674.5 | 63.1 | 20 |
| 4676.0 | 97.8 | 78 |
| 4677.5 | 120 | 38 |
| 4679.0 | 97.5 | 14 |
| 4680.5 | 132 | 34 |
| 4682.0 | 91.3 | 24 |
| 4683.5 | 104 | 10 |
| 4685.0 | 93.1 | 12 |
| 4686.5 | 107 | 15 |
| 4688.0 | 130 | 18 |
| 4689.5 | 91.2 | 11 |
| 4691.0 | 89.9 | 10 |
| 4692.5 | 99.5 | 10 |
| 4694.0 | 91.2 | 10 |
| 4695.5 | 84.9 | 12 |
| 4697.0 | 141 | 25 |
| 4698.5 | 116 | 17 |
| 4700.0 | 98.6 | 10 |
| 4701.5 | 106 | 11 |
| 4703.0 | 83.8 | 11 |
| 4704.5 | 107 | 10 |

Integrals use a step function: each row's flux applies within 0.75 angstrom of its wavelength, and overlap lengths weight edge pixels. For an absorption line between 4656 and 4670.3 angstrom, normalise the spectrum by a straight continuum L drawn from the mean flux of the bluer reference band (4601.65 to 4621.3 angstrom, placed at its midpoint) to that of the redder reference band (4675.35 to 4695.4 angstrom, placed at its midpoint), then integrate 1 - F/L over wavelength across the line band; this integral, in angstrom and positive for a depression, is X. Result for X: 0.8 angstrom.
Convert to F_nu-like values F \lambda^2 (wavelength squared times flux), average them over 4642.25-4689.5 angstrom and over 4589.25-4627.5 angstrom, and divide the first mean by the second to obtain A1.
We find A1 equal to 1.0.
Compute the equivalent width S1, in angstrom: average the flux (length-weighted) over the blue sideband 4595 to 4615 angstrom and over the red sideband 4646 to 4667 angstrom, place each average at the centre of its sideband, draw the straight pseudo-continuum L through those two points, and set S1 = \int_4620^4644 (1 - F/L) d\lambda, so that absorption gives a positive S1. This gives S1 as 0.55 angstrom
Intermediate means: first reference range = 100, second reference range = 99.8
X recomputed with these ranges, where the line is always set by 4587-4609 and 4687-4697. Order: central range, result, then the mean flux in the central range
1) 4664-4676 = 1.69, 85.9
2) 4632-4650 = -0.69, 102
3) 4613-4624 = -0.13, 97.9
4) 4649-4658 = -0.17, 101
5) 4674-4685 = -0.07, 101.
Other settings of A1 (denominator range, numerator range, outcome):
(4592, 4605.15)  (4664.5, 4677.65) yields 0.96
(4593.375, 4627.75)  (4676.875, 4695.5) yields 1.08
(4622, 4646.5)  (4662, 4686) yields 0.96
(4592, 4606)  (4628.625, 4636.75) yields 1.05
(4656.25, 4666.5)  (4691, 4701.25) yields 1.05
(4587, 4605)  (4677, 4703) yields 1.15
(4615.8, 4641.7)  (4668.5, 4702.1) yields 1.05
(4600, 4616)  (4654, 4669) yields 0.94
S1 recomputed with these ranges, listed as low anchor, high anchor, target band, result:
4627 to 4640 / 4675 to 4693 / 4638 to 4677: 1.6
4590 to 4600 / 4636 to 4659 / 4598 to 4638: -2.3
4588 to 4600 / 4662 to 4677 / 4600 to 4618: -2.7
